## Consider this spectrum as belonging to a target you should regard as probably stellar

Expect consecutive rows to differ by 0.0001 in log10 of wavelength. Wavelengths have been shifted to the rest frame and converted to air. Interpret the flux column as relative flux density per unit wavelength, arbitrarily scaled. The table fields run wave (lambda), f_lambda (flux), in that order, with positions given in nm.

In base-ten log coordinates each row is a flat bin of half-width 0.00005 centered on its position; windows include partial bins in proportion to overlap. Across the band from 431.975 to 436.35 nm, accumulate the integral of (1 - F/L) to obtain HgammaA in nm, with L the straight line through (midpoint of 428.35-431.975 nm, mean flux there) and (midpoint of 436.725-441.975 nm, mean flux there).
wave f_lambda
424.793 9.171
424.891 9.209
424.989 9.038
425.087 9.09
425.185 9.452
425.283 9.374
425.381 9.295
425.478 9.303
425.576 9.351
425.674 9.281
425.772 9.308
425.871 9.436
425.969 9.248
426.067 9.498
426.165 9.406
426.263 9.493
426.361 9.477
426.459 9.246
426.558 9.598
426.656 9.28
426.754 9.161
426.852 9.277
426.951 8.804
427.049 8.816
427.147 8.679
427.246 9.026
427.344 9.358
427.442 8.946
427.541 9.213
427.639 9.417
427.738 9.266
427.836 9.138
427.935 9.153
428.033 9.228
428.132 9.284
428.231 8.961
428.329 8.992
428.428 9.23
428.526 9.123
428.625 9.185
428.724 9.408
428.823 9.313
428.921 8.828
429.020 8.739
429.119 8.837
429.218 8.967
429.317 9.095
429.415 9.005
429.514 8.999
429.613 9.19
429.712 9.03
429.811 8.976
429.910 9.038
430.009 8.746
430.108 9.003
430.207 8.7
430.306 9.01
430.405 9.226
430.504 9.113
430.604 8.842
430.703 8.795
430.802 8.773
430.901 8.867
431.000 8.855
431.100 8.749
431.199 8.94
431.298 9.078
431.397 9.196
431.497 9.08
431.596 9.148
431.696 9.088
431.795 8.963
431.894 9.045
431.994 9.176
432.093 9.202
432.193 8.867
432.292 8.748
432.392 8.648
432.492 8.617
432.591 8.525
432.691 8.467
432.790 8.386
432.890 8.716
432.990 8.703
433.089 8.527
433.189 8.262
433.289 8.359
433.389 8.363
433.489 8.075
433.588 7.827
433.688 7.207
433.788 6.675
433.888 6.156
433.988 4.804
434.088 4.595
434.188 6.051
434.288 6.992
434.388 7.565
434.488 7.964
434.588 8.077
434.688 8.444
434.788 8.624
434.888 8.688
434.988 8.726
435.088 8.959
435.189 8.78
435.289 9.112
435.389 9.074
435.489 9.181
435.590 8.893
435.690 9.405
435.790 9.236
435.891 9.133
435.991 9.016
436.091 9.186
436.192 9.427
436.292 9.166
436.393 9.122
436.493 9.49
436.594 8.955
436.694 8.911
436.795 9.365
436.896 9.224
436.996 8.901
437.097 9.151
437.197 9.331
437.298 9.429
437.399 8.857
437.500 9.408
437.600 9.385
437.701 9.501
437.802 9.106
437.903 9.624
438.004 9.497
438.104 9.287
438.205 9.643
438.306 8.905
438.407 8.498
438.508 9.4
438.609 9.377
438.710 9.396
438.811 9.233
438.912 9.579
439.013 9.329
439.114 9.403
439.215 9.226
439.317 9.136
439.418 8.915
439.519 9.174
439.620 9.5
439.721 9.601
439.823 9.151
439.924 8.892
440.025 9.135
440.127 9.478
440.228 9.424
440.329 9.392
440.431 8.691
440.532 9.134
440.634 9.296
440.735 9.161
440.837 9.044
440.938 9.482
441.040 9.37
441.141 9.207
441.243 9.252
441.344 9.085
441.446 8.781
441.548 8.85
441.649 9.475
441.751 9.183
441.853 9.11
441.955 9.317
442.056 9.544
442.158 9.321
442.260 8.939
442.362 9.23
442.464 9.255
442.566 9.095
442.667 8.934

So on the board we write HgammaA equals 0.40 nm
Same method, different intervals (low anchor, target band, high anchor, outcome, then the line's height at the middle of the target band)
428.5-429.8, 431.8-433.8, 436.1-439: 0.15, 9.14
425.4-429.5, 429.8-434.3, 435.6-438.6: 0.40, 9.2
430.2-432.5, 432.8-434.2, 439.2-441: 0.26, 9.02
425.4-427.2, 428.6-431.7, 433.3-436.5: -0.08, 8.77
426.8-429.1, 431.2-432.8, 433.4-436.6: -0.06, 8.58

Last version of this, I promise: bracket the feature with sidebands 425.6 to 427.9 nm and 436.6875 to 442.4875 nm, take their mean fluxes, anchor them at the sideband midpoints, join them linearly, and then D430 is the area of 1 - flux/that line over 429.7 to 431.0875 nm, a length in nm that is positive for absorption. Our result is 0.05 nm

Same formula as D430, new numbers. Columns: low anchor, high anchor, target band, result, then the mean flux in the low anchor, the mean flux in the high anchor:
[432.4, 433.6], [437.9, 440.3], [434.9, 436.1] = -0.036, 8.43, 9.28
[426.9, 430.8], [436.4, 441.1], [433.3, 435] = 0.337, 9.04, 9.25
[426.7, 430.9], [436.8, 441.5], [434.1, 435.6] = 0.152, 9.04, 9.24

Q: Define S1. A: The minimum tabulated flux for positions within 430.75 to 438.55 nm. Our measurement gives 4.595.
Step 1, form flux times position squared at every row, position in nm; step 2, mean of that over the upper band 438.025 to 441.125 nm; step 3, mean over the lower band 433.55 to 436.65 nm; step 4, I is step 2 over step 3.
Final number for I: 1.15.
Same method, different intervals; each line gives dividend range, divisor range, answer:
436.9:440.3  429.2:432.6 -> 1.07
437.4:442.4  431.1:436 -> 1.14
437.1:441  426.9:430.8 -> 1.07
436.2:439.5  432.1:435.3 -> 1.18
